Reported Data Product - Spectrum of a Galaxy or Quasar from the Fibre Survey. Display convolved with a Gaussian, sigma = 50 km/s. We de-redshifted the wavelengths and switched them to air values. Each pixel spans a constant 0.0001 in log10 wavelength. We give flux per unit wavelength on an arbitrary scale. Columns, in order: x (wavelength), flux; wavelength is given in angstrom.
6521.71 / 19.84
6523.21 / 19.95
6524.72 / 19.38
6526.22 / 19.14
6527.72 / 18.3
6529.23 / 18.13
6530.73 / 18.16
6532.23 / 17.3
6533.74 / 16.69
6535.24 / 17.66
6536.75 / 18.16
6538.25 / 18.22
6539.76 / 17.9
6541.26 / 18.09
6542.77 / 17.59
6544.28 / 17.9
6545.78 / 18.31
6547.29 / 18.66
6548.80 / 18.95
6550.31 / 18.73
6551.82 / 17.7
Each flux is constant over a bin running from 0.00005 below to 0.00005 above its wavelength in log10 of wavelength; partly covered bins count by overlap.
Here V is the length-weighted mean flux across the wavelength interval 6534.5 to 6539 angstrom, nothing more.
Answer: 18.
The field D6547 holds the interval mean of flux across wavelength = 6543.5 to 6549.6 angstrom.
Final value 18.4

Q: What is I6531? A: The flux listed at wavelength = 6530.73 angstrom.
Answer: 18.16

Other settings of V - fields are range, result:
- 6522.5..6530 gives 19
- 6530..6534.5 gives 17.4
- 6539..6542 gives 18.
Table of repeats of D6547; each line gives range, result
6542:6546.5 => 17.9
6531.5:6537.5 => 17.4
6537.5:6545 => 17.9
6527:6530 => 18.2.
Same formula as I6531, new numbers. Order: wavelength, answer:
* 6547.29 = 18.66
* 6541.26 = 18.09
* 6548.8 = 18.95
